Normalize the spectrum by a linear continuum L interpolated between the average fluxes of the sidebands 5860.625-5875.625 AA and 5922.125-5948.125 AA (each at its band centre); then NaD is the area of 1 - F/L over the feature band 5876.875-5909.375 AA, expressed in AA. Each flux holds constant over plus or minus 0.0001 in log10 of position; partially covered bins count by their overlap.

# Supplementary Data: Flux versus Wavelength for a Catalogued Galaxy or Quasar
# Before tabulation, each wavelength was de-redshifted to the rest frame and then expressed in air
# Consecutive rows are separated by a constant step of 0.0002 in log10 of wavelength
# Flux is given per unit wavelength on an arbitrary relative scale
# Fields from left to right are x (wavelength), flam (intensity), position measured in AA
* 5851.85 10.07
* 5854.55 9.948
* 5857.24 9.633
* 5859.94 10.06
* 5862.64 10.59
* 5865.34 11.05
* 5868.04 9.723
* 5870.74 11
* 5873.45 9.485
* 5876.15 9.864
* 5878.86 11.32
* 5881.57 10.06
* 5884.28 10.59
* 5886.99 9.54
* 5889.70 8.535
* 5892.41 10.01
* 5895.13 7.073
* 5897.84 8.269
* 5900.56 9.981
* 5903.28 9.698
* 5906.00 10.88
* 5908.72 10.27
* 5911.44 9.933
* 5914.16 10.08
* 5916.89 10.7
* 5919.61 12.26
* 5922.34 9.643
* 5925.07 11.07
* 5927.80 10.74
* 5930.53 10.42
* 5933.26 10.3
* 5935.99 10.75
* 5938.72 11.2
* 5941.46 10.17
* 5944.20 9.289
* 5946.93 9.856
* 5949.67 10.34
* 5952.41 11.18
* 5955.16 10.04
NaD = 2.1 AA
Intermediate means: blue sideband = 10.3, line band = 9.67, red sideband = 10.4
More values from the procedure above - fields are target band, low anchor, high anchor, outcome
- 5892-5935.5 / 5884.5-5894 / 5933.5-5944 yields -0.5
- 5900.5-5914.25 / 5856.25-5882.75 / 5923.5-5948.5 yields 0.3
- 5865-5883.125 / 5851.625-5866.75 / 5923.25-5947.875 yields -0.1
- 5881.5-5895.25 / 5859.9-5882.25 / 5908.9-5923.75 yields 1.3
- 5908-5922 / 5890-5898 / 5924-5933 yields -1.1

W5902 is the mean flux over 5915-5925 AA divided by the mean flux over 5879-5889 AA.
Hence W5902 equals 1.07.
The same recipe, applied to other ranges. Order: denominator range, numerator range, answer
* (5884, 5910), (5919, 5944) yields 1.12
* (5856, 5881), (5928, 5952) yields 1.01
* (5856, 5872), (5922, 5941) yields 1.03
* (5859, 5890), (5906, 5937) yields 1.04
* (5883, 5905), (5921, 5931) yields 1.13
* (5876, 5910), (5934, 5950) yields 1.06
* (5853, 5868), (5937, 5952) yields 1.00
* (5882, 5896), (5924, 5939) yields 1.15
